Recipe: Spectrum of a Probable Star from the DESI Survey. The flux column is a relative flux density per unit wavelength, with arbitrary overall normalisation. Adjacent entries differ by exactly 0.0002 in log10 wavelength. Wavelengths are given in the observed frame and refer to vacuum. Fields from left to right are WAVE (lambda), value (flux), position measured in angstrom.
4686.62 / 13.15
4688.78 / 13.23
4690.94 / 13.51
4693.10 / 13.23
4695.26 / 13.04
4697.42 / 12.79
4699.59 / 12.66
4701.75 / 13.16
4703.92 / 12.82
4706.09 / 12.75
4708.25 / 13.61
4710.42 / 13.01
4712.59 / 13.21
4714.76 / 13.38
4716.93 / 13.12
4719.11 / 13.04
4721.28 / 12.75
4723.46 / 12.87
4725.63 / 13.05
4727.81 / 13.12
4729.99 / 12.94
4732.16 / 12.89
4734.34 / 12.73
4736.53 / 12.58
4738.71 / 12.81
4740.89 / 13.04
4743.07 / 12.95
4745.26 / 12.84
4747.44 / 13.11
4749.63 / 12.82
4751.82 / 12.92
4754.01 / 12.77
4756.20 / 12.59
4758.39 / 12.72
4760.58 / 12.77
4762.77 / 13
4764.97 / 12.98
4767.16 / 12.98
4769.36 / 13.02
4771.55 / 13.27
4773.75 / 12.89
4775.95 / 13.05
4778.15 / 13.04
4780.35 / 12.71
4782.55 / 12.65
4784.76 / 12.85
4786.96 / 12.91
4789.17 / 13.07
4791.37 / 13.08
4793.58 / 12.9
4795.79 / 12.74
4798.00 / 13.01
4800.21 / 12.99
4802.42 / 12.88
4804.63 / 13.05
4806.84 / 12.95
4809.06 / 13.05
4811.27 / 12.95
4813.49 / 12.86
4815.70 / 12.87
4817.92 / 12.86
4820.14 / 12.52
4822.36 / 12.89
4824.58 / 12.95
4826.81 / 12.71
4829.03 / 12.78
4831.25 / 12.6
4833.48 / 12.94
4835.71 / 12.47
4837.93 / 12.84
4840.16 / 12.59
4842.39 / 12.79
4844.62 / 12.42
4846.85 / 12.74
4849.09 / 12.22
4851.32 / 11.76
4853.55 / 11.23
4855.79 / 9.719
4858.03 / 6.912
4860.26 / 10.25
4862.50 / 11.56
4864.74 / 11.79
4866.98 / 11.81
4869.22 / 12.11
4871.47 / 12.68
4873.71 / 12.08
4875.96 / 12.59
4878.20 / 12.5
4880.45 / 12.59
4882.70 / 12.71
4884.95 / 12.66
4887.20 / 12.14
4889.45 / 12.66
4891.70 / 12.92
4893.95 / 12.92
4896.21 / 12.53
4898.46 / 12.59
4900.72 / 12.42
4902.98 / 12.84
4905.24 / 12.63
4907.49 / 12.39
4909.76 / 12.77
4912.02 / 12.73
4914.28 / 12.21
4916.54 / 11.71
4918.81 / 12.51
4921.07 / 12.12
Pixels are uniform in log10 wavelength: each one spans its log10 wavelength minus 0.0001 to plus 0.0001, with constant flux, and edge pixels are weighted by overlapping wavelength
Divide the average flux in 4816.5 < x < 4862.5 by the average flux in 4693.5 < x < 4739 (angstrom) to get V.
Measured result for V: 0.9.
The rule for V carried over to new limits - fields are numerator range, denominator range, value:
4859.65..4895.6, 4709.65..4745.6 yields 0.95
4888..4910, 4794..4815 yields 0.98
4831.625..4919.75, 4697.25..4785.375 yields 0.94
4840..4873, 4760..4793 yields 0.89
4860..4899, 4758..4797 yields 0.95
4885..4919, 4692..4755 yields 0.97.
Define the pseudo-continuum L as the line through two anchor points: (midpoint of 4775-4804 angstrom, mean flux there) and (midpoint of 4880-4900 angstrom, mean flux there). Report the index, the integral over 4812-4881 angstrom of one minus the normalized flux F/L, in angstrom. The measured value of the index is 3.5 angstrom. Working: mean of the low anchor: 12.9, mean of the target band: 12.1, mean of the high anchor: 12.6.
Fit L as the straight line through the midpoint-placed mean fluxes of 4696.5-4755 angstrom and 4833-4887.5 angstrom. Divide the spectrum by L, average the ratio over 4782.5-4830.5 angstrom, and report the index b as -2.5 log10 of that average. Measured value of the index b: -0.05 mag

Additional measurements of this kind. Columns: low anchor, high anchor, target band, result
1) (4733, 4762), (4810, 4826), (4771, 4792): -0.01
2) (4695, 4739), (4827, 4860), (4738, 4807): -0.04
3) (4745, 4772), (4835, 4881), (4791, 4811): -0.05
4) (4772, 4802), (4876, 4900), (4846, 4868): 0.16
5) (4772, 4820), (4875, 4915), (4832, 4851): 0.02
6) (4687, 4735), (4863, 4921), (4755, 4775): 0.00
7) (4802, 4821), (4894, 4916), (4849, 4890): 0.09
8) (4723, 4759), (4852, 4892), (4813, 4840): -0.06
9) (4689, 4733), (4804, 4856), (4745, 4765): 0.00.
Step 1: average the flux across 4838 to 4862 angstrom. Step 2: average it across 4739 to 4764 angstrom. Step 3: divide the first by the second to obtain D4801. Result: 0.9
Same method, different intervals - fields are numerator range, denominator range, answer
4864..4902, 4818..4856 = 1.00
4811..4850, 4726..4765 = 0.99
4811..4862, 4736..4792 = 0.94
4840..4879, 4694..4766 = 0.90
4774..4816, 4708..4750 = 1.00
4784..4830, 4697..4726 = 0.99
